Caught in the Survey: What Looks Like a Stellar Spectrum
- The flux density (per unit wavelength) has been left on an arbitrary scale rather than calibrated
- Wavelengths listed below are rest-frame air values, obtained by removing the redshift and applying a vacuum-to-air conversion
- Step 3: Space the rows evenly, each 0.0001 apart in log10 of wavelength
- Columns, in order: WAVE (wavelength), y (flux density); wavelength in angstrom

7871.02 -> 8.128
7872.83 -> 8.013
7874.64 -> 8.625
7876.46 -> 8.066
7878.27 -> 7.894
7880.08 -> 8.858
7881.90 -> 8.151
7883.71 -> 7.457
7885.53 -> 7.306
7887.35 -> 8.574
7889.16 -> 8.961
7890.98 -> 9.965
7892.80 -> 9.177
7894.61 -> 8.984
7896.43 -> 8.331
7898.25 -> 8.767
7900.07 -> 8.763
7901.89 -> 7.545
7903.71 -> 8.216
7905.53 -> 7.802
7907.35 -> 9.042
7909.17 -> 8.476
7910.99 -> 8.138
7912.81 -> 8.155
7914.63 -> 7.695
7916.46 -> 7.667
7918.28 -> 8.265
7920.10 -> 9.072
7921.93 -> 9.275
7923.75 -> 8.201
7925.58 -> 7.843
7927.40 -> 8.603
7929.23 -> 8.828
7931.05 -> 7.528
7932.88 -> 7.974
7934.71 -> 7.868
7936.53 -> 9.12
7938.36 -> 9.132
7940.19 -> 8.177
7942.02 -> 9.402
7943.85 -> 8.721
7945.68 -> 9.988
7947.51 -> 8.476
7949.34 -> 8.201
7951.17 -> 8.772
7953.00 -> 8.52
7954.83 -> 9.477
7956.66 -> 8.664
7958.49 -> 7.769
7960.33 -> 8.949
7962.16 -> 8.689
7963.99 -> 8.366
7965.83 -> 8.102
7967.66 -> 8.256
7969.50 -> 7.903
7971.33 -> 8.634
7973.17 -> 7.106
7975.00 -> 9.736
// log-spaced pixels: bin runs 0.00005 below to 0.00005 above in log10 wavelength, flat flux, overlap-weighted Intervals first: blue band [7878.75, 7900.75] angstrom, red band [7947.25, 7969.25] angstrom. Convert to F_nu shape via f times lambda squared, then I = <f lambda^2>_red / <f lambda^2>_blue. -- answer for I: 1.01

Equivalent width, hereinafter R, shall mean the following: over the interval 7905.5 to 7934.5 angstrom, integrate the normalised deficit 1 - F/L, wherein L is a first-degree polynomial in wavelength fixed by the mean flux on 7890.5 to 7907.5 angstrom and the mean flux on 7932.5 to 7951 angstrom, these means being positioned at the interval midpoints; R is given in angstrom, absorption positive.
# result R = 1.3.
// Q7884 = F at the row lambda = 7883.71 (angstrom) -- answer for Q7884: 7.457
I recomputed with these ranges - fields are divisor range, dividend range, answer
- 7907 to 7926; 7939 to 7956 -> 1.07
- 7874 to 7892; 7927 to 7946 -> 1.04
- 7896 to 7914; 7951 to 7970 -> 1.04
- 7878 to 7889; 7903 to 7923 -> 1.04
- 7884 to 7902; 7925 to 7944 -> 0.99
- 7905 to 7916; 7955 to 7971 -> 1.04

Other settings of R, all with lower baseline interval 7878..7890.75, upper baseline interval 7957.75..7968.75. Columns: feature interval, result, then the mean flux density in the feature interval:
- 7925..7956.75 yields -1.2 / 8.64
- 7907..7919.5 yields 0.2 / 8.19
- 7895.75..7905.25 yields 0.0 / 8.29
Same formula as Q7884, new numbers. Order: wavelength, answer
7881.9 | 8.151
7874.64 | 8.625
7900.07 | 8.763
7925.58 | 7.843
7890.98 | 9.965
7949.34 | 8.201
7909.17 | 8.476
